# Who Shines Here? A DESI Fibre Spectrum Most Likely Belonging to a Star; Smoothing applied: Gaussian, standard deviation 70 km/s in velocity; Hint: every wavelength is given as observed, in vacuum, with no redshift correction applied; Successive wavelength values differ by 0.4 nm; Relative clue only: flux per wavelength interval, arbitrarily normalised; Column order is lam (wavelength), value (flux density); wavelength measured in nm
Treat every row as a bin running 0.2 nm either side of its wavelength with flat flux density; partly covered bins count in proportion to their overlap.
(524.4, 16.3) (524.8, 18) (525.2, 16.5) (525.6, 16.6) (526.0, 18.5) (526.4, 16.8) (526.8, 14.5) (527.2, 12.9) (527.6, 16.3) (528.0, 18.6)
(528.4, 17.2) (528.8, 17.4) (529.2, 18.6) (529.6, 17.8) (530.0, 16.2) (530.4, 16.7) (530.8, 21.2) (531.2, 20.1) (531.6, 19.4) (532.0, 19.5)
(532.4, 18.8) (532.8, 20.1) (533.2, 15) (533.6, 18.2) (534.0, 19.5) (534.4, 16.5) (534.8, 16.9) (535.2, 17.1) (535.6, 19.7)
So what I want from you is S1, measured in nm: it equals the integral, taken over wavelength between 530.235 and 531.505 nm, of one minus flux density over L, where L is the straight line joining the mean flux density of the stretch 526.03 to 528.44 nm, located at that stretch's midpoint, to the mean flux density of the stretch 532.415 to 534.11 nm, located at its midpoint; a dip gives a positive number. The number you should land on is -0.148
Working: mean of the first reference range 16.1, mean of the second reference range 18.2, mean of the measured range 19.4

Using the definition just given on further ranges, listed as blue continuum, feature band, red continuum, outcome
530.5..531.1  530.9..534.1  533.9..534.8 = 0.018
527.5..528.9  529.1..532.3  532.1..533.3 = -0.132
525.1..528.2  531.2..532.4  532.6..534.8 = -0.143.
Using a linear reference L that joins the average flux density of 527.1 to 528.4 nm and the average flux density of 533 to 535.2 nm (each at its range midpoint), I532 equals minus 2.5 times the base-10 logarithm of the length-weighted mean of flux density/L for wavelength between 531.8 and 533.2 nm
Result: -0.11 mag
